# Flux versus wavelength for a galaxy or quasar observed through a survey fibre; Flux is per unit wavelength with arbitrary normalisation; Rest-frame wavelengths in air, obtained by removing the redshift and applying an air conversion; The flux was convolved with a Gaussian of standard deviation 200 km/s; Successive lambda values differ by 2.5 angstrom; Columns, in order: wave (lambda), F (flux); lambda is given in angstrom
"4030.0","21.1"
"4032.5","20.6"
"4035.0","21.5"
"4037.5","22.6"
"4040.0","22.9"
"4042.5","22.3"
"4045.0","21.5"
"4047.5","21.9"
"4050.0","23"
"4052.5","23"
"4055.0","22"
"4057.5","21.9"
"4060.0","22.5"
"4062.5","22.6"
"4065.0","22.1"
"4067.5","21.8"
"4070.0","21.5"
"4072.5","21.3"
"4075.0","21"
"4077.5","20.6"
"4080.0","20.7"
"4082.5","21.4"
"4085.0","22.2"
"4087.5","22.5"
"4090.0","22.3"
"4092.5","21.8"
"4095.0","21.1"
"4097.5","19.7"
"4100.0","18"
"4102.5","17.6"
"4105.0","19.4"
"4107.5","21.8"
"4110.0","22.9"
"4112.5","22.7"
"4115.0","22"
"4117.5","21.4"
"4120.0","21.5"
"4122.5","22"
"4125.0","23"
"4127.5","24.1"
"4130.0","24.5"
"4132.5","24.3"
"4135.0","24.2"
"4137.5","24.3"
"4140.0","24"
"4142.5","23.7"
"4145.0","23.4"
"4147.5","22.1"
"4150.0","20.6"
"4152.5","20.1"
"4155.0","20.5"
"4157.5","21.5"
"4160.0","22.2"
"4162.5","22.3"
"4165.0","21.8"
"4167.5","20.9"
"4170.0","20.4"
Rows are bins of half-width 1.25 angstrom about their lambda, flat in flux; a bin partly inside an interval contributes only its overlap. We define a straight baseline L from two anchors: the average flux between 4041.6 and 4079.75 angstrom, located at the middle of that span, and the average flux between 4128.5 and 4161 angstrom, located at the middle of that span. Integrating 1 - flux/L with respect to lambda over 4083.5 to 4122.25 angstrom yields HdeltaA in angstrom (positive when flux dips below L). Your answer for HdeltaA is 2.03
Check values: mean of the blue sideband 21.9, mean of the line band 21.2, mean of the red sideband 22.7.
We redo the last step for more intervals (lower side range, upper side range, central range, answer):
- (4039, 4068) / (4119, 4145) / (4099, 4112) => 1.69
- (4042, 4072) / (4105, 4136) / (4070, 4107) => 2.79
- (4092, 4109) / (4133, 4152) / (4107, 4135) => -1.80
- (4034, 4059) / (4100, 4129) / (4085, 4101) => 0.53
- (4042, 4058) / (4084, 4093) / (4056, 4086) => 0.82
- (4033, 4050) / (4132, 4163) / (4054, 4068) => 0.01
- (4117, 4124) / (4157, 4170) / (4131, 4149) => -1.67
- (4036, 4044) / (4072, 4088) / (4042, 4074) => -0.15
